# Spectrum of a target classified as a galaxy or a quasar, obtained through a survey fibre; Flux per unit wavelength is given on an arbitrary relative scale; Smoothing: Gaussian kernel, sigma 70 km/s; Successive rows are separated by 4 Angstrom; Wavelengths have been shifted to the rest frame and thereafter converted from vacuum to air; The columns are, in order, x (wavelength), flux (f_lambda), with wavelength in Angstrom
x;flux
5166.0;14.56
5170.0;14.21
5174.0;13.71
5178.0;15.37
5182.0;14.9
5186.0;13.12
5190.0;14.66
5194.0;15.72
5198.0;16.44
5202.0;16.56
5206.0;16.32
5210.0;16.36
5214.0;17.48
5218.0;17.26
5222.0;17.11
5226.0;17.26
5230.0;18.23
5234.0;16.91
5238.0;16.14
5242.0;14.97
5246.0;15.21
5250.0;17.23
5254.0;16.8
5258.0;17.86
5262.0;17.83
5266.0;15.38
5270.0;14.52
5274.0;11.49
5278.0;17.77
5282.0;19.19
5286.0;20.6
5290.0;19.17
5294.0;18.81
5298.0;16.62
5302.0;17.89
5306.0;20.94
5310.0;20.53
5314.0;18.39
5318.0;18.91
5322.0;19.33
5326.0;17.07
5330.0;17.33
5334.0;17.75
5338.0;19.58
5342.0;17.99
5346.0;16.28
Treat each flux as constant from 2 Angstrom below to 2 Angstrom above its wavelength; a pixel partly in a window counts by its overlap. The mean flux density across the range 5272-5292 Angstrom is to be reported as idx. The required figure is 17.6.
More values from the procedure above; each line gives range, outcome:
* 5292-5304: 17.8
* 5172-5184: 14.7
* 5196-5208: 16.4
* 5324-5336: 17.4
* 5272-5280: 14.6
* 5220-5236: 17.4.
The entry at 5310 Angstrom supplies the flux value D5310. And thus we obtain 20.53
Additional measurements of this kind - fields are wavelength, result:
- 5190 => 14.66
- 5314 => 18.39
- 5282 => 19.19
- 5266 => 15.38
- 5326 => 17.07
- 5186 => 13.12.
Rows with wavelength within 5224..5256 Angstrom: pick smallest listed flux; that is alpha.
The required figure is 14.97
